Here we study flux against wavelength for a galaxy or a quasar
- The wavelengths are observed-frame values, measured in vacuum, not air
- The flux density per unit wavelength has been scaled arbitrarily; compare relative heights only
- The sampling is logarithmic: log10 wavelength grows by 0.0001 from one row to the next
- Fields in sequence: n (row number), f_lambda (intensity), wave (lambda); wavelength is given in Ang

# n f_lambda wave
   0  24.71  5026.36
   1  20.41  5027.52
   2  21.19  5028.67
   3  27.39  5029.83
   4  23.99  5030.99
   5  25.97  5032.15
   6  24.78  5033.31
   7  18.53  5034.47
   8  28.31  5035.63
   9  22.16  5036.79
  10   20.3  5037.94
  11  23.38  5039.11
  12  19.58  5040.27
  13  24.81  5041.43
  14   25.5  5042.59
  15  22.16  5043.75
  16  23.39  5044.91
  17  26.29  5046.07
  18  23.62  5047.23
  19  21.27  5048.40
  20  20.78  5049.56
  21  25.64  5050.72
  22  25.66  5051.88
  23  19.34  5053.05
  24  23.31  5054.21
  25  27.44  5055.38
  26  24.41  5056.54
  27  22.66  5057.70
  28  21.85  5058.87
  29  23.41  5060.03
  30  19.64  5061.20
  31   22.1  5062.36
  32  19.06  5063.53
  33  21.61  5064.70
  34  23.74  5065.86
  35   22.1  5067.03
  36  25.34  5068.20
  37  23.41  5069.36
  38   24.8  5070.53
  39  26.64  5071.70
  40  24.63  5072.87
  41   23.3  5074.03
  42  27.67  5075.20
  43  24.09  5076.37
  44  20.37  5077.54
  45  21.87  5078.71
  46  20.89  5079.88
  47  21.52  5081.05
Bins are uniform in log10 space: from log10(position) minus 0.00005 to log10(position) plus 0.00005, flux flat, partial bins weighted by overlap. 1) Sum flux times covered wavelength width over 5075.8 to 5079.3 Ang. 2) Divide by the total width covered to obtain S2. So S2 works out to 22.1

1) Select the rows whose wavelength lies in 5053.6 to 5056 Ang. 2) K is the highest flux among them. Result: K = 27.44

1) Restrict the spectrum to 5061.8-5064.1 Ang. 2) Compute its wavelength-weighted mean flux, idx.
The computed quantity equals 20.5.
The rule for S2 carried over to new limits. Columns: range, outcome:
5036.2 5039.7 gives 22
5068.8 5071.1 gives 24.1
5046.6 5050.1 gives 21.9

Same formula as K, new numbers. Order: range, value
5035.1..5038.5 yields 28.31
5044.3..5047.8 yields 26.29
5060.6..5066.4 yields 23.74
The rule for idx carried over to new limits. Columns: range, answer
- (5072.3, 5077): 24.9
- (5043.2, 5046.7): 24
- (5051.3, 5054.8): 22.7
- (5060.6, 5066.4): 21.2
